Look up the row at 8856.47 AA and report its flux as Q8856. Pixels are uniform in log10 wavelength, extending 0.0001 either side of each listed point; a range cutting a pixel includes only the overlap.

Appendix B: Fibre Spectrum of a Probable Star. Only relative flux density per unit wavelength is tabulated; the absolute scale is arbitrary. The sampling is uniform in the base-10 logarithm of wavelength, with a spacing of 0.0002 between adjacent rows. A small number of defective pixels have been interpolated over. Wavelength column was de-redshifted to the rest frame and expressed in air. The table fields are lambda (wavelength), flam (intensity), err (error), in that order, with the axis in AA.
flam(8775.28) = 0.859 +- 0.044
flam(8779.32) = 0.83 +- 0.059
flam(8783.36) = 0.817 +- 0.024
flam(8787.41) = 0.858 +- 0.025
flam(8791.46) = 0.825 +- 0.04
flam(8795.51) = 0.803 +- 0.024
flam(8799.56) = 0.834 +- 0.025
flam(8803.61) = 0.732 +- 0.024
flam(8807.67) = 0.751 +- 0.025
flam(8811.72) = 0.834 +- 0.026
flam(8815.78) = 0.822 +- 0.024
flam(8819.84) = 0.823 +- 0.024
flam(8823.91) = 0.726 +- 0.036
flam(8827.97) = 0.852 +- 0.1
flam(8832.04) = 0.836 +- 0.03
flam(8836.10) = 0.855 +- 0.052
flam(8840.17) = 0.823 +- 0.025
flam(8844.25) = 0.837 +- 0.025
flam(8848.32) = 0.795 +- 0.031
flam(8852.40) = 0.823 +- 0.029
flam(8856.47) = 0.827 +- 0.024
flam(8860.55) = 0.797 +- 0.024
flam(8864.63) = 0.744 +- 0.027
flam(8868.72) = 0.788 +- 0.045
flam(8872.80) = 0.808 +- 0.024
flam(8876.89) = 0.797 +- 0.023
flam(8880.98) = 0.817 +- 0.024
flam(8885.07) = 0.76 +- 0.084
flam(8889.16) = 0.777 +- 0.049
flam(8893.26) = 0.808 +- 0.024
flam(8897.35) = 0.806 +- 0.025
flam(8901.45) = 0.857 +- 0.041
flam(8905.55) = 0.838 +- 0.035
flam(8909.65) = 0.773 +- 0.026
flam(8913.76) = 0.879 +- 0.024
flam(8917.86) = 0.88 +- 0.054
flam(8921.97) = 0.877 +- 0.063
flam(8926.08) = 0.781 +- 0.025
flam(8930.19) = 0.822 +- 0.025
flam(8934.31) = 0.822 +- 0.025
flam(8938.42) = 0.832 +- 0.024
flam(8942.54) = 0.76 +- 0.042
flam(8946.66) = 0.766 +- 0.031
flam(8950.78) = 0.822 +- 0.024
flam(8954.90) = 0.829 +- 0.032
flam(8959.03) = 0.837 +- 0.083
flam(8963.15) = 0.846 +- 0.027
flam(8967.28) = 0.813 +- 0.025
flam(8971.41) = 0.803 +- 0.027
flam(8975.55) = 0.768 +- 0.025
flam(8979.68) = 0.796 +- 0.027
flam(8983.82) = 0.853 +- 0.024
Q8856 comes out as 0.827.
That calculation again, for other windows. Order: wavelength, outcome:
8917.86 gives 0.88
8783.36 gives 0.817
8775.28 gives 0.859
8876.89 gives 0.797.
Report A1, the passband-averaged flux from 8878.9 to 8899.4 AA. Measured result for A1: 0.794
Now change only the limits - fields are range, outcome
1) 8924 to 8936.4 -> 0.809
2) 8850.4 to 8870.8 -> 0.796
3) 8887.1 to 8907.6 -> 0.817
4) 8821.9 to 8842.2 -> 0.819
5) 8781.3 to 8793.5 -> 0.833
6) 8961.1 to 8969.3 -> 0.829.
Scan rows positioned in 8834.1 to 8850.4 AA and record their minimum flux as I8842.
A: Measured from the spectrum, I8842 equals 0.795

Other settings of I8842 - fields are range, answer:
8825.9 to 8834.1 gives 0.836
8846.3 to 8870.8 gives 0.744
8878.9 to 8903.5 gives 0.76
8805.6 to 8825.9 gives 0.726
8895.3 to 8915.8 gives 0.773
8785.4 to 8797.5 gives 0.803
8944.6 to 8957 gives 0.766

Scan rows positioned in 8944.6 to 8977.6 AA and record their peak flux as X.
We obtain 0.846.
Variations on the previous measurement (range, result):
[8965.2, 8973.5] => 0.813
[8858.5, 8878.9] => 0.808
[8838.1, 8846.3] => 0.837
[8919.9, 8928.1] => 0.877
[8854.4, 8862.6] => 0.827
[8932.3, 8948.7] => 0.832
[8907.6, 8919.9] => 0.88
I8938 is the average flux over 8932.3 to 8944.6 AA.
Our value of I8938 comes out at 0.805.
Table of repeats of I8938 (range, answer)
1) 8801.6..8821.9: 0.792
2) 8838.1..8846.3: 0.83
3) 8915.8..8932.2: 0.84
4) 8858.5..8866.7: 0.77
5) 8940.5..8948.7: 0.763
